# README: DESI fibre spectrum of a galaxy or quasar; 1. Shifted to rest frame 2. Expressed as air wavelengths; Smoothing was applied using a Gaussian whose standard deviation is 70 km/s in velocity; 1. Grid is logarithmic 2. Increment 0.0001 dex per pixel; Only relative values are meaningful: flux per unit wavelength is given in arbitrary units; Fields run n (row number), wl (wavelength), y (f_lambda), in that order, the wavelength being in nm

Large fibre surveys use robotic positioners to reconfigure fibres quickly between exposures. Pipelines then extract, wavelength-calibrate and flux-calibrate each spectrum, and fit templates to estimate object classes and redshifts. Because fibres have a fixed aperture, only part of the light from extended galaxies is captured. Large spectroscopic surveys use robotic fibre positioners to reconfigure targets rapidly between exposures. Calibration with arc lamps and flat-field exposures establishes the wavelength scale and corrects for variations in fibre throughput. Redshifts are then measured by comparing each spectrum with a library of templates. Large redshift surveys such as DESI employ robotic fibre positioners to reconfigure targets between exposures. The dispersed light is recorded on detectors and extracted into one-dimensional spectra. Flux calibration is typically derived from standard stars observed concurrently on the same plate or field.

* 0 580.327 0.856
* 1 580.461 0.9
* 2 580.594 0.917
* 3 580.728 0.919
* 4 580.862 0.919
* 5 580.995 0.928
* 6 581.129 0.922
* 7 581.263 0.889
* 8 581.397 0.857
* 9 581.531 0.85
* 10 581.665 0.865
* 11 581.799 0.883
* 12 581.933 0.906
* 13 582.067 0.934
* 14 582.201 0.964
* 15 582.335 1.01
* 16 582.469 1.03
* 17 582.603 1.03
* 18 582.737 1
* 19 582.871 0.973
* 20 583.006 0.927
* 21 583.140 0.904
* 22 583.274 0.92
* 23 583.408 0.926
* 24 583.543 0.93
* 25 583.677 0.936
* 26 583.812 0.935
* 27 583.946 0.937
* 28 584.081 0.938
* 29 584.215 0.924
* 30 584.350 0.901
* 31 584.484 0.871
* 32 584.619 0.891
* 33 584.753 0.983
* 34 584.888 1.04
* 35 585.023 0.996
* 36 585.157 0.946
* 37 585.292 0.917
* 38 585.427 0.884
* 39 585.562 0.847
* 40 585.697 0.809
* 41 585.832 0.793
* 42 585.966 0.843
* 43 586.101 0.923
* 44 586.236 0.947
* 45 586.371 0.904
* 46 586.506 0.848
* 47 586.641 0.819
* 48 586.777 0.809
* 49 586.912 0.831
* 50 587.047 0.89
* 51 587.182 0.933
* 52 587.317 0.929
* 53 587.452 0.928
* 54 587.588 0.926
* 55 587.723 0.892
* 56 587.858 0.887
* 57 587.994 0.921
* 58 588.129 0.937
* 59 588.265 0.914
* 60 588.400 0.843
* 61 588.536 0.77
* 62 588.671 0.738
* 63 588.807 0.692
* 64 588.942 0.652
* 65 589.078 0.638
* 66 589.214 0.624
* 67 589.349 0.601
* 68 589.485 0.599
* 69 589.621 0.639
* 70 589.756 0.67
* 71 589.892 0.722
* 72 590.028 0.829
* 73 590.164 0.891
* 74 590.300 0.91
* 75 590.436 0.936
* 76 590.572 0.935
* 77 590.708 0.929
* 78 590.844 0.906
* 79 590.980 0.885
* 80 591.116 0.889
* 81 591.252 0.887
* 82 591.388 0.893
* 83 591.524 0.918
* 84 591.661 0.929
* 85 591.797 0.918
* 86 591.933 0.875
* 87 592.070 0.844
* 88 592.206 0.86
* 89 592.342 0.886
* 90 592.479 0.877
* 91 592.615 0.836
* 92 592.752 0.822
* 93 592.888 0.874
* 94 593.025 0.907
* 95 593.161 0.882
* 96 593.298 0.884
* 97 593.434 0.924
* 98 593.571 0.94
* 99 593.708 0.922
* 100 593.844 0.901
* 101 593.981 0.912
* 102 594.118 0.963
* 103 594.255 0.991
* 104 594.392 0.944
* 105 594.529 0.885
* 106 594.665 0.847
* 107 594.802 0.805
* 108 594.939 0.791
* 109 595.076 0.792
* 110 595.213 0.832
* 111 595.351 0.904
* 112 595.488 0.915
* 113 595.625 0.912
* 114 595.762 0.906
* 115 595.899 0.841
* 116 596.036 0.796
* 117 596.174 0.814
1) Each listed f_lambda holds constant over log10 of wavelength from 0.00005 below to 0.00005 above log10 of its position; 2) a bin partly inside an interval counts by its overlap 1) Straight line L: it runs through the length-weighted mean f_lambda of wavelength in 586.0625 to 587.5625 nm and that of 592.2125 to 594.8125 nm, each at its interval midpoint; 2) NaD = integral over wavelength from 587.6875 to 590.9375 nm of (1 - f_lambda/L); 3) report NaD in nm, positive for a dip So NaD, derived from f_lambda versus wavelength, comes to 0.35 nm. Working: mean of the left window 0.887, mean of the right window 0.896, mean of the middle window 0.795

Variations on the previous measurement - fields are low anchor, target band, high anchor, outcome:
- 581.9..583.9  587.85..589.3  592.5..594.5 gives 0.24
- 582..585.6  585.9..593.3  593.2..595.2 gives 0.57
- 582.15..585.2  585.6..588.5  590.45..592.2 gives 0.15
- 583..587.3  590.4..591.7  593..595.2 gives -0.02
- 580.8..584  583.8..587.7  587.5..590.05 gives -0.27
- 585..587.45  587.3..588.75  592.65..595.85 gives 0.01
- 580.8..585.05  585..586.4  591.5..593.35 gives 0.05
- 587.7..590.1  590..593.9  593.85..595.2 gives -0.35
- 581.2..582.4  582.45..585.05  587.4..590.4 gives -0.22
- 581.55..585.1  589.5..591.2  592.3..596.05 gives 0.12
